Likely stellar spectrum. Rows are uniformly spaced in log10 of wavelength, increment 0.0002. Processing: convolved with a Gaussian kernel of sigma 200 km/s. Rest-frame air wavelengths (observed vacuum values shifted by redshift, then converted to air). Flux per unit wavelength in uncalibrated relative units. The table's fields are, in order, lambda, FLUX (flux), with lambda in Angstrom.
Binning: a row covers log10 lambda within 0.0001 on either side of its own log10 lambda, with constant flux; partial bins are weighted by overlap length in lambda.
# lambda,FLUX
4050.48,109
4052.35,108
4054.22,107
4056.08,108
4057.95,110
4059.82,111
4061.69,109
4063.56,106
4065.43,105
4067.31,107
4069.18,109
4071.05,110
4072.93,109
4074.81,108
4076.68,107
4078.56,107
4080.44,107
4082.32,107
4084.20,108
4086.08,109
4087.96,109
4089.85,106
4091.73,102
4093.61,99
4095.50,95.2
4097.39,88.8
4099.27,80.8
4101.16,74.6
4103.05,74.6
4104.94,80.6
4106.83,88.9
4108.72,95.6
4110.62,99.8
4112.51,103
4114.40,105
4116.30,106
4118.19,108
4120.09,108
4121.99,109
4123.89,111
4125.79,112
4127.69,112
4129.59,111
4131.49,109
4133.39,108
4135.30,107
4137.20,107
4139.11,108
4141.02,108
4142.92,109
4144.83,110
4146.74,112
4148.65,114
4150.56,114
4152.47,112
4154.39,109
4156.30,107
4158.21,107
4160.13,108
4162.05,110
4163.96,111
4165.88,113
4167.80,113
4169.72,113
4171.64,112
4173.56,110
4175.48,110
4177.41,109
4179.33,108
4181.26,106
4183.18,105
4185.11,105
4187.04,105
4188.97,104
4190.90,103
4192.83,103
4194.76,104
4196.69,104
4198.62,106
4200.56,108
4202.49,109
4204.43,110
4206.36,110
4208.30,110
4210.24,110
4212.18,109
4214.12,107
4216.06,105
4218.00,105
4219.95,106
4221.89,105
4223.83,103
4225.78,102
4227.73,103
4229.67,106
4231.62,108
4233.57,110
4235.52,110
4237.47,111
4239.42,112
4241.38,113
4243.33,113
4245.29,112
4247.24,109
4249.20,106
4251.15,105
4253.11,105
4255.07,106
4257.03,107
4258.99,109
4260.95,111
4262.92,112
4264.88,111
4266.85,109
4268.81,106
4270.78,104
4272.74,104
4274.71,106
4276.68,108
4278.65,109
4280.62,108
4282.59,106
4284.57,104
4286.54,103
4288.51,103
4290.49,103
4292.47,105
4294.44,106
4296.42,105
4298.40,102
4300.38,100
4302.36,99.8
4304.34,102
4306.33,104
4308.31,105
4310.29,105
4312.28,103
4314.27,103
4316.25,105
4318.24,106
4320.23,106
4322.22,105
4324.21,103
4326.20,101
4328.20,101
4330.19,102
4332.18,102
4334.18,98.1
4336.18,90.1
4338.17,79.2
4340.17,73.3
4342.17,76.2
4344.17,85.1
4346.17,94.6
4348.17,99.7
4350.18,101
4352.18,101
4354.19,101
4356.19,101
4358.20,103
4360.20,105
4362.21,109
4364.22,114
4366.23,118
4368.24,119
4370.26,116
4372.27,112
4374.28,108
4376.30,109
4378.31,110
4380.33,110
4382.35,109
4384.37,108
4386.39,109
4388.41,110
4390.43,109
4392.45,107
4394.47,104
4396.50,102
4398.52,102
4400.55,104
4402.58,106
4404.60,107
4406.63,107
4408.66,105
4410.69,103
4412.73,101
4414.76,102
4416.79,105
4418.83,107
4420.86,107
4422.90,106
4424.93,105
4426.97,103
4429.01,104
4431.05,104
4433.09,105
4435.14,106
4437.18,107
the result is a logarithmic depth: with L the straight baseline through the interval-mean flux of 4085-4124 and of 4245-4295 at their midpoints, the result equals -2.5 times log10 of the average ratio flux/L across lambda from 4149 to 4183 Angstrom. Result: -0.09 mag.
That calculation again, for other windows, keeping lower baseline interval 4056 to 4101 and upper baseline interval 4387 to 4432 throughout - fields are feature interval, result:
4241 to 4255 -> -0.04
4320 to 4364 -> 0.08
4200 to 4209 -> -0.05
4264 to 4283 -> -0.02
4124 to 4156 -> -0.06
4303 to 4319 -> 0.01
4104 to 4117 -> 0.08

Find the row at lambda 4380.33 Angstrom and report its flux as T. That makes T 110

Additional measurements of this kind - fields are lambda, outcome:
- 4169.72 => 113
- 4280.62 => 108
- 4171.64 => 112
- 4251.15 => 105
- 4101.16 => 74.6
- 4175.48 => 110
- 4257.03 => 107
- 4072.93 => 109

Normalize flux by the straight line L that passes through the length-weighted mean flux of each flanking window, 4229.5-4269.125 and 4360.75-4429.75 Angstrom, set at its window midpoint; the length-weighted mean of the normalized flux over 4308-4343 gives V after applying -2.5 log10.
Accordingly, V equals 0.110 mag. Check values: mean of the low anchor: 109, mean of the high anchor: 108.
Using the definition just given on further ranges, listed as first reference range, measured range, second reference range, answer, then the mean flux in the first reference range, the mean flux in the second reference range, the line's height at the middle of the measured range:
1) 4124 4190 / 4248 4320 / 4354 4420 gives 0.029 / 109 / 107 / 108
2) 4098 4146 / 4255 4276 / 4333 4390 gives -0.057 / 102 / 103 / 102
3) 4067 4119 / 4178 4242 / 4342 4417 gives -0.047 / 100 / 105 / 102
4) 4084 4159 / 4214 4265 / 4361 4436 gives -0.028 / 103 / 107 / 105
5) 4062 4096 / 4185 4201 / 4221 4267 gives 0.032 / 106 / 108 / 108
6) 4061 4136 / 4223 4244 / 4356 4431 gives -0.035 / 103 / 107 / 105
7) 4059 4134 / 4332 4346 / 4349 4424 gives 0.232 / 103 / 107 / 106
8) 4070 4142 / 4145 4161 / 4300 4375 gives -0.081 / 103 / 102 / 102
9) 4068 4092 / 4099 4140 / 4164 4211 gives 0.069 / 108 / 108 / 108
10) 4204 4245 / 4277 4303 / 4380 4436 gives 0.029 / 108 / 106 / 107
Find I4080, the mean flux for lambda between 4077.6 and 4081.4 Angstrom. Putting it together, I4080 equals 107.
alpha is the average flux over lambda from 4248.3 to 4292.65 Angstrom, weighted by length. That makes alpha 107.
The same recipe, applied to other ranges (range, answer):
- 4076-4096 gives 105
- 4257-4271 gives 109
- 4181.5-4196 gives 104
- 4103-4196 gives 107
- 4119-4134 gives 110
